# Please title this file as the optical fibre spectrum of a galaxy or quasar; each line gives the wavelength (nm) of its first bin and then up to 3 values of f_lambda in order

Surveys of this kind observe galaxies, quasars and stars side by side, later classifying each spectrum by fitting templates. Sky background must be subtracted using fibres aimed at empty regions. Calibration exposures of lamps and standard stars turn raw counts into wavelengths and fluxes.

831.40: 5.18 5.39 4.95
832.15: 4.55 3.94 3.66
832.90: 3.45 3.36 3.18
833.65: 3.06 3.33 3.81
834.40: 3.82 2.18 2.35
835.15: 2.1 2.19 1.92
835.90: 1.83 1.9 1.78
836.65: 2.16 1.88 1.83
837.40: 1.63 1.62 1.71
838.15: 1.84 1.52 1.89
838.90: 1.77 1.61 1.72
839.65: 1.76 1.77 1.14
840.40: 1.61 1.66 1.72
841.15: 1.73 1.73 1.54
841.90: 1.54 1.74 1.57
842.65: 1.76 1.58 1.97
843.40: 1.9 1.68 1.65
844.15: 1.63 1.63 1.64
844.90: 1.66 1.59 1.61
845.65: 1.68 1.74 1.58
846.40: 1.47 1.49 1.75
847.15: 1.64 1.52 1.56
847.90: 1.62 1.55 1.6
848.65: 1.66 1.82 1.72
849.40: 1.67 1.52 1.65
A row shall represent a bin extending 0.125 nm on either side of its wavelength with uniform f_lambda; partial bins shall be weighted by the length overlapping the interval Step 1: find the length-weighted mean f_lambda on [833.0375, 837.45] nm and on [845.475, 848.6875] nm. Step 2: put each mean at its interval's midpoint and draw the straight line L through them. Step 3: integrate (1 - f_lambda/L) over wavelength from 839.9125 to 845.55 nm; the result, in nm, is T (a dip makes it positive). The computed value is 0.77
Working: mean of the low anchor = 2.47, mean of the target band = 1.65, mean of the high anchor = 1.6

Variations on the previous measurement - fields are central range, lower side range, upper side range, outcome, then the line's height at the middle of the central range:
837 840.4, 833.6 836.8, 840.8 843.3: 0.65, 2.07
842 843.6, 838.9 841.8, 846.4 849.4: -0.11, 1.64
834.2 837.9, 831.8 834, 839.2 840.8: 0.92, 2.78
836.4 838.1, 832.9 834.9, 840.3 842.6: 0.48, 2.52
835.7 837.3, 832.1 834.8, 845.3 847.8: 0.60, 3.02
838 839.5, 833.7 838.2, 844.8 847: 0.25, 2.06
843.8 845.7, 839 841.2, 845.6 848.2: -0.03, 1.61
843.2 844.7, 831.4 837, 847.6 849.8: 0.29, 2.11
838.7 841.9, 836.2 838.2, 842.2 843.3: 0.21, 1.76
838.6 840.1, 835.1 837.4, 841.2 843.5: 0.08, 1.82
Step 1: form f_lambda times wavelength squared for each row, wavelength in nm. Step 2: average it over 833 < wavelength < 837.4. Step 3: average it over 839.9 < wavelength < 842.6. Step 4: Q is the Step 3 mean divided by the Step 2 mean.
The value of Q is 0.7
